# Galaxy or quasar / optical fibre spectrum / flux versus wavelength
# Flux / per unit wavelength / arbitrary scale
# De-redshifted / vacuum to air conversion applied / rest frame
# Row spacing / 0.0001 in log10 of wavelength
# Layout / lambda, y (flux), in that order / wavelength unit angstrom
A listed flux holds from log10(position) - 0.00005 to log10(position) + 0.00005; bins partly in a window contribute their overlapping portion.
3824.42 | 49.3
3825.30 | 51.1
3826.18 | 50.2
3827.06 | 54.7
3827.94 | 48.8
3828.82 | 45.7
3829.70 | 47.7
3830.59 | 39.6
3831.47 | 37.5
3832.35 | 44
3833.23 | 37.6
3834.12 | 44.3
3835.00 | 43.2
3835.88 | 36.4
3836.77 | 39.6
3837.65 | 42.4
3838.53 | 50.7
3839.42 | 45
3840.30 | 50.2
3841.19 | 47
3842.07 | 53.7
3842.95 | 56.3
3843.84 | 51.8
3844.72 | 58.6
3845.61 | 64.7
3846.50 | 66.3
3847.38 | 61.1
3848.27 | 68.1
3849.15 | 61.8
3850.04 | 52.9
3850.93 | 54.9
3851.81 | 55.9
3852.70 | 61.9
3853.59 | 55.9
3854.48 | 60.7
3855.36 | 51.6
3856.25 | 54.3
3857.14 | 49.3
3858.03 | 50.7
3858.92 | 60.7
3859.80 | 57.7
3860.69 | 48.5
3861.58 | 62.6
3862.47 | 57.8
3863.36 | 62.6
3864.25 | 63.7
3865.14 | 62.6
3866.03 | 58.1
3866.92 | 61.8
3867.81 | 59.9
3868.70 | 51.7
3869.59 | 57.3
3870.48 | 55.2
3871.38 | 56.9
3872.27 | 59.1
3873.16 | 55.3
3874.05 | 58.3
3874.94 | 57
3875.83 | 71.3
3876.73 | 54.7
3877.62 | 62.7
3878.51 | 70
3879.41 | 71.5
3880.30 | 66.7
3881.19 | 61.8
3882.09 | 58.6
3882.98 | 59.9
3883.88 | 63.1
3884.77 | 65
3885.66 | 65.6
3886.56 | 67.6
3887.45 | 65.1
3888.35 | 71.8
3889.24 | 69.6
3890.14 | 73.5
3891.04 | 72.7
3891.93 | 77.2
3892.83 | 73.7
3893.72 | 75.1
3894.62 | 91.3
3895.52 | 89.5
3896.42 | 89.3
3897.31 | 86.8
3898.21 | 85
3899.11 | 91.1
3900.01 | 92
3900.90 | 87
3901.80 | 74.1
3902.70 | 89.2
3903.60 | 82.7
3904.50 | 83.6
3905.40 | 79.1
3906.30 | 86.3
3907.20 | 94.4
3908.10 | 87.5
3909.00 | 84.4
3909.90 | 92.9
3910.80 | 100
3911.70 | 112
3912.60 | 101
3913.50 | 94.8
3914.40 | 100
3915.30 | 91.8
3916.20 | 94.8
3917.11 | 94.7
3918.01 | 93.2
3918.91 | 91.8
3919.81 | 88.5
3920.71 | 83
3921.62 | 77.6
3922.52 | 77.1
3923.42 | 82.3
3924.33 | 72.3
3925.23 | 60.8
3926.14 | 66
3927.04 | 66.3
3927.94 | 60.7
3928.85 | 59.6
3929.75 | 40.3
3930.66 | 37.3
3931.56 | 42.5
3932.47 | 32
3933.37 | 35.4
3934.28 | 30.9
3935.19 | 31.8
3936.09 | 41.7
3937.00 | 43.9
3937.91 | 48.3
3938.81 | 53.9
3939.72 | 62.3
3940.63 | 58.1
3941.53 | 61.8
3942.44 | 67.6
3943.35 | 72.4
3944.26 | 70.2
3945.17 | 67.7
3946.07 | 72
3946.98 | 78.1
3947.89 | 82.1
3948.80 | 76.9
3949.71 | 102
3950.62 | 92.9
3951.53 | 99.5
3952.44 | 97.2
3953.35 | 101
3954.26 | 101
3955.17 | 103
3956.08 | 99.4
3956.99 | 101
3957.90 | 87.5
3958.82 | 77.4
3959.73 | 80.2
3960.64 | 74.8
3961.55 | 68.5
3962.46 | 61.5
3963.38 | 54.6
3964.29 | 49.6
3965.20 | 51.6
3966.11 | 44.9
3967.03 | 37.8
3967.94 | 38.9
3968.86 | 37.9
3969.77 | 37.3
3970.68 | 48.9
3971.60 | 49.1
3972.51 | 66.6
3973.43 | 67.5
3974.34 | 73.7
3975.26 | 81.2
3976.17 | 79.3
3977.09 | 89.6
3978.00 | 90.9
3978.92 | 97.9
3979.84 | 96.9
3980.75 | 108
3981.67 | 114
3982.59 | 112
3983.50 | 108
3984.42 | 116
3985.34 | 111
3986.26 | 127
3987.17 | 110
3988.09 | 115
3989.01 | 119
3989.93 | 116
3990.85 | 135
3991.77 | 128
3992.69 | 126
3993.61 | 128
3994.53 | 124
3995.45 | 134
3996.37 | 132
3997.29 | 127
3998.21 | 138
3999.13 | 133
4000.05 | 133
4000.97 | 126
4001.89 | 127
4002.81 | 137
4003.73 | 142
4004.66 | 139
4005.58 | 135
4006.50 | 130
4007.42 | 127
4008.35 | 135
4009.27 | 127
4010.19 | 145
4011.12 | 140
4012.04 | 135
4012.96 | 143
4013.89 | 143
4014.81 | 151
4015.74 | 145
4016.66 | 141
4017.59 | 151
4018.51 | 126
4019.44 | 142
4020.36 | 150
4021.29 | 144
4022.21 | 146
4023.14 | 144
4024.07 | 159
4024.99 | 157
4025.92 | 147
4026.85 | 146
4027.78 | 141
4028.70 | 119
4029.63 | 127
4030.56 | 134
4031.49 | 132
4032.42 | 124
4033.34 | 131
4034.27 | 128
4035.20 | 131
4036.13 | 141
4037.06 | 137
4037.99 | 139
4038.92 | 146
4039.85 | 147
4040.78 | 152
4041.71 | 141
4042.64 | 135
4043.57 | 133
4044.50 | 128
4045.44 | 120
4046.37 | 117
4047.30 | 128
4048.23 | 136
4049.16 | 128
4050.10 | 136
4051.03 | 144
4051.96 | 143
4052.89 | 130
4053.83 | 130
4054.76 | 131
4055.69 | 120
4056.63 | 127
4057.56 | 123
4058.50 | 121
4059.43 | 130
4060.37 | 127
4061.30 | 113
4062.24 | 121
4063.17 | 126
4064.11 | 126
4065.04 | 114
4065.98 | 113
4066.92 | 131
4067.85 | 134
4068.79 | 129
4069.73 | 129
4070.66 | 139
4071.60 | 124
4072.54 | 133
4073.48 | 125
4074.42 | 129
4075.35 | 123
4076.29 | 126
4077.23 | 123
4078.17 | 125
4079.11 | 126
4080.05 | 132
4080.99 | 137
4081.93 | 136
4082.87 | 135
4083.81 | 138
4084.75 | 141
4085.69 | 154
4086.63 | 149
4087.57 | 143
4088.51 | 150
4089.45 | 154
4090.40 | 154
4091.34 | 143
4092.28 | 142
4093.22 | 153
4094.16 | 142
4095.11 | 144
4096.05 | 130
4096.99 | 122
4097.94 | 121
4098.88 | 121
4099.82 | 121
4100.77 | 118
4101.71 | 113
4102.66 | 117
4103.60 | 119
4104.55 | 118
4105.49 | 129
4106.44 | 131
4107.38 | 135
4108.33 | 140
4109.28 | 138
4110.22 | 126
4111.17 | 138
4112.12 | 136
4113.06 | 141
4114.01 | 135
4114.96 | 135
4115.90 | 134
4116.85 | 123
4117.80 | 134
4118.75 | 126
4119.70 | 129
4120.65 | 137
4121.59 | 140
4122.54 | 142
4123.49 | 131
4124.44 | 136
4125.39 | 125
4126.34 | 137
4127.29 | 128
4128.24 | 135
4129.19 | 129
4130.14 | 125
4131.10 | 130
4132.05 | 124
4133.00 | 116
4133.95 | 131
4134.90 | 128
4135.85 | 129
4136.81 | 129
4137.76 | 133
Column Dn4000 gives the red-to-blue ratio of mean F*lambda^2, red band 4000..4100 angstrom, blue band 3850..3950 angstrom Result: 2.1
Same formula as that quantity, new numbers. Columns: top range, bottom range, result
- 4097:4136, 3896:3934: 1.80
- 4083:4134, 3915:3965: 2.04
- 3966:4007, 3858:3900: 1.66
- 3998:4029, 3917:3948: 2.33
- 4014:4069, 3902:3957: 1.87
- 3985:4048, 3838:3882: 2.51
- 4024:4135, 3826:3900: 2.46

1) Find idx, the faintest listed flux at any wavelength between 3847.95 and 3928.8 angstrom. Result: 48.5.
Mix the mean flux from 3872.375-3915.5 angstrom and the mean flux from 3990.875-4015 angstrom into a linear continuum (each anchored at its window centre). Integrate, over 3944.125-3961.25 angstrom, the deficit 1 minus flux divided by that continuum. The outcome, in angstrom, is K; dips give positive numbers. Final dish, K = 3.2 angstrom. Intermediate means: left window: 78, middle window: 87.7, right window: 134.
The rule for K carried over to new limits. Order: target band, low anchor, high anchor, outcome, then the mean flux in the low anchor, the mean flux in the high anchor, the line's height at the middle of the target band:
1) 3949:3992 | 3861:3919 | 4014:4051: 9.7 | 75.2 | 138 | 111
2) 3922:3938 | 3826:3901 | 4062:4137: 5.6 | 60.3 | 132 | 80.4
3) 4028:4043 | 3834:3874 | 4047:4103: -2.2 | 55.3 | 131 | 118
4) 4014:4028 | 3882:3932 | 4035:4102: -3.5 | 79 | 132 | 117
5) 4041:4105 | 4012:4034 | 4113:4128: 2.8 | 141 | 133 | 137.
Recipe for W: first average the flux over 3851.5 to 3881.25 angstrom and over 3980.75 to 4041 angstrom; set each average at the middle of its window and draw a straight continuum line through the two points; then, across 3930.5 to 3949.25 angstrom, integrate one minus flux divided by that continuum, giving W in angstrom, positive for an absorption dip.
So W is 8.0 angstrom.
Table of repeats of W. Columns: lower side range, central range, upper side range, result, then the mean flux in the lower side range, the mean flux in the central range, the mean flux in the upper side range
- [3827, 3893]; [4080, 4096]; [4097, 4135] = -3.0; 57.2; 144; 129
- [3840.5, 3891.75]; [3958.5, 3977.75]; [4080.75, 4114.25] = 6.7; 60.3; 60.8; 135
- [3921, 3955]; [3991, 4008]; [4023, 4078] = -5.0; 65.9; 132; 132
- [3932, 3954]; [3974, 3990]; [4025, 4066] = -2.2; 66.1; 104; 131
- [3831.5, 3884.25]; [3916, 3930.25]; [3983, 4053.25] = 2.0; 56.1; 75.1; 134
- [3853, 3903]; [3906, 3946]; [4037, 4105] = 5.4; 66.4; 70.6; 132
